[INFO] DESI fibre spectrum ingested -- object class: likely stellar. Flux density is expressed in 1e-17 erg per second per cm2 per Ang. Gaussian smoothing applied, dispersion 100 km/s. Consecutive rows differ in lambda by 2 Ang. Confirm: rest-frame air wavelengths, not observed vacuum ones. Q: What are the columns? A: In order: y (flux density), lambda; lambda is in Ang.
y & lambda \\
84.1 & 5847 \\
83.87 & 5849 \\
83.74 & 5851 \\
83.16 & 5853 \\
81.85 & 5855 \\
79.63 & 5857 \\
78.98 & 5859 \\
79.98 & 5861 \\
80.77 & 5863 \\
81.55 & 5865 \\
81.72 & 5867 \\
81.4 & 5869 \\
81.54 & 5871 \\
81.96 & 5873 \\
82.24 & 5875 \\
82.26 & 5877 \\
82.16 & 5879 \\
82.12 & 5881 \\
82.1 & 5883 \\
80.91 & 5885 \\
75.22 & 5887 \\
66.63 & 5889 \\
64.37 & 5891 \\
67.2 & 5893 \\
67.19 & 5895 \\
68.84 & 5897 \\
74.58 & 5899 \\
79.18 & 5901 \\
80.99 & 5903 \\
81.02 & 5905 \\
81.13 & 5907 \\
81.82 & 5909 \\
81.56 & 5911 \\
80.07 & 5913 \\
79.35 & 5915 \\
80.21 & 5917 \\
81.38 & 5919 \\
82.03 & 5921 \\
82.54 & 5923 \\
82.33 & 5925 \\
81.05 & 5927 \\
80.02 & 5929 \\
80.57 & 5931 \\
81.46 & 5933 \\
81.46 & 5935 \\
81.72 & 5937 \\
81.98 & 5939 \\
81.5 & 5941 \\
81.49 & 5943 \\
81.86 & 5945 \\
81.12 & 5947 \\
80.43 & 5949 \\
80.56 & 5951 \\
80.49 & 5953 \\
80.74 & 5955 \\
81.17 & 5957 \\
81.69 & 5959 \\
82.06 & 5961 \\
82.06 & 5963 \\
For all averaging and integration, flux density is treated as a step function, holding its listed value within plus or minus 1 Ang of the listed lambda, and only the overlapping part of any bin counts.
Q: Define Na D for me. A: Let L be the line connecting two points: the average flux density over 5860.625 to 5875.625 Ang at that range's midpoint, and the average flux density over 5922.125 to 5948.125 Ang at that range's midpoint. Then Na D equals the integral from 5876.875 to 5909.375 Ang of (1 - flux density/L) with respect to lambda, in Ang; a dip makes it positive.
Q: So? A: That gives 2.1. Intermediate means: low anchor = 81.4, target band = 76.1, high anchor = 81.5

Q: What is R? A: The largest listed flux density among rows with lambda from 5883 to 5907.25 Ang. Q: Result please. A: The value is 82.1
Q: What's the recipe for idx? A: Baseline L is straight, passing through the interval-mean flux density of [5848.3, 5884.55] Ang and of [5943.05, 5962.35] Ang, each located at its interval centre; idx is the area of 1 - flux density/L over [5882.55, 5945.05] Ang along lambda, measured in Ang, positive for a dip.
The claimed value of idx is 2.2 Ang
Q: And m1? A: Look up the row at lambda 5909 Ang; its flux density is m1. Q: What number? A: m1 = 81.82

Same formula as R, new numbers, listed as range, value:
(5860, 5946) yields 82.54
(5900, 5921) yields 82.03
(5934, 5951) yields 81.98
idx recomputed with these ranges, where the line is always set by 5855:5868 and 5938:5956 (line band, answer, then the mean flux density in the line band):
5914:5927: -0.1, 81.3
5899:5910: 0.1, 80.3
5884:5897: 1.7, 70.1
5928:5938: 0.0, 81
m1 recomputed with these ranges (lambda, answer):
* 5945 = 81.86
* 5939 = 81.98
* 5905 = 81.02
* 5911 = 81.56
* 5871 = 81.54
